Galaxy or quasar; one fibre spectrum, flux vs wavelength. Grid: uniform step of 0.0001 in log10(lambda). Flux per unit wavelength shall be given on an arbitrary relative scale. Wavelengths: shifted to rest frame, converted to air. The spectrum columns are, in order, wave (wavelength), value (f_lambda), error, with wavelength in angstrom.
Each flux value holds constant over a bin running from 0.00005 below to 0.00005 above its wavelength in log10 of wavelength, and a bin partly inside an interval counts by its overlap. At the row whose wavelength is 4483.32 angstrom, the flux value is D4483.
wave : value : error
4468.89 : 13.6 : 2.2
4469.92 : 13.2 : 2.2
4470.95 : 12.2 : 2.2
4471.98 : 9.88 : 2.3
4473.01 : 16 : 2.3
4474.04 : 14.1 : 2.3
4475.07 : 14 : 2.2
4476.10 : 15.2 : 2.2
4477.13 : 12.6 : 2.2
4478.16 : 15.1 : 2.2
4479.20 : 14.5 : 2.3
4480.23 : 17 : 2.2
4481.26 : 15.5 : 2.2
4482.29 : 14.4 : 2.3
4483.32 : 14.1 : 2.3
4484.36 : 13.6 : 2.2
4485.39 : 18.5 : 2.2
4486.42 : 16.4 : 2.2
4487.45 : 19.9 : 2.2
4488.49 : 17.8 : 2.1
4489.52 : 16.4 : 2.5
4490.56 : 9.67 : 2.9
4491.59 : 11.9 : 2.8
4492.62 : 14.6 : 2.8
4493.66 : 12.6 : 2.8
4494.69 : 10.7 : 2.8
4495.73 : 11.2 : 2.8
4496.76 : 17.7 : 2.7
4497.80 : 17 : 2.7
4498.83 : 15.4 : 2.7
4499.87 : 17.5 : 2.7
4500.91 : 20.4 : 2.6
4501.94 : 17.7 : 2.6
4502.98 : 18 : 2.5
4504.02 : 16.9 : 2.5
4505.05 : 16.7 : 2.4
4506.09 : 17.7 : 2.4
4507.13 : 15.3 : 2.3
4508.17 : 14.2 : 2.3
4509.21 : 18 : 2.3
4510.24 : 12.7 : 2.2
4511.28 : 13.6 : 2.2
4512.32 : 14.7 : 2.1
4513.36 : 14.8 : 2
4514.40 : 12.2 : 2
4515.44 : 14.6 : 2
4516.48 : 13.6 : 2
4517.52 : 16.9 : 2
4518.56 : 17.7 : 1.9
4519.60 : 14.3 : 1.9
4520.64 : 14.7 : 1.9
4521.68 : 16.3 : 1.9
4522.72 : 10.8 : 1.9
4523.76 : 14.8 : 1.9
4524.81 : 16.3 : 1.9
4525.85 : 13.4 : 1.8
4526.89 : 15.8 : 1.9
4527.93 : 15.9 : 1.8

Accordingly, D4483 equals 14.1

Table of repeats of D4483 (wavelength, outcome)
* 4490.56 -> 9.67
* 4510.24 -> 12.7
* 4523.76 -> 14.8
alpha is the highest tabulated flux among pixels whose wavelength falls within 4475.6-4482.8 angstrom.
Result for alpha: 17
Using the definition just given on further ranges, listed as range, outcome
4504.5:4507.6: 17.7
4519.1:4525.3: 16.3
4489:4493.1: 16.4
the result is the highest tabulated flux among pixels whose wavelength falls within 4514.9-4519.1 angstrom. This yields 17.7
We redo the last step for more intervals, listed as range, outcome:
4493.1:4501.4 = 20.4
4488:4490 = 17.8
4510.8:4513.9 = 14.8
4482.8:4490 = 19.9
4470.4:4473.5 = 16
